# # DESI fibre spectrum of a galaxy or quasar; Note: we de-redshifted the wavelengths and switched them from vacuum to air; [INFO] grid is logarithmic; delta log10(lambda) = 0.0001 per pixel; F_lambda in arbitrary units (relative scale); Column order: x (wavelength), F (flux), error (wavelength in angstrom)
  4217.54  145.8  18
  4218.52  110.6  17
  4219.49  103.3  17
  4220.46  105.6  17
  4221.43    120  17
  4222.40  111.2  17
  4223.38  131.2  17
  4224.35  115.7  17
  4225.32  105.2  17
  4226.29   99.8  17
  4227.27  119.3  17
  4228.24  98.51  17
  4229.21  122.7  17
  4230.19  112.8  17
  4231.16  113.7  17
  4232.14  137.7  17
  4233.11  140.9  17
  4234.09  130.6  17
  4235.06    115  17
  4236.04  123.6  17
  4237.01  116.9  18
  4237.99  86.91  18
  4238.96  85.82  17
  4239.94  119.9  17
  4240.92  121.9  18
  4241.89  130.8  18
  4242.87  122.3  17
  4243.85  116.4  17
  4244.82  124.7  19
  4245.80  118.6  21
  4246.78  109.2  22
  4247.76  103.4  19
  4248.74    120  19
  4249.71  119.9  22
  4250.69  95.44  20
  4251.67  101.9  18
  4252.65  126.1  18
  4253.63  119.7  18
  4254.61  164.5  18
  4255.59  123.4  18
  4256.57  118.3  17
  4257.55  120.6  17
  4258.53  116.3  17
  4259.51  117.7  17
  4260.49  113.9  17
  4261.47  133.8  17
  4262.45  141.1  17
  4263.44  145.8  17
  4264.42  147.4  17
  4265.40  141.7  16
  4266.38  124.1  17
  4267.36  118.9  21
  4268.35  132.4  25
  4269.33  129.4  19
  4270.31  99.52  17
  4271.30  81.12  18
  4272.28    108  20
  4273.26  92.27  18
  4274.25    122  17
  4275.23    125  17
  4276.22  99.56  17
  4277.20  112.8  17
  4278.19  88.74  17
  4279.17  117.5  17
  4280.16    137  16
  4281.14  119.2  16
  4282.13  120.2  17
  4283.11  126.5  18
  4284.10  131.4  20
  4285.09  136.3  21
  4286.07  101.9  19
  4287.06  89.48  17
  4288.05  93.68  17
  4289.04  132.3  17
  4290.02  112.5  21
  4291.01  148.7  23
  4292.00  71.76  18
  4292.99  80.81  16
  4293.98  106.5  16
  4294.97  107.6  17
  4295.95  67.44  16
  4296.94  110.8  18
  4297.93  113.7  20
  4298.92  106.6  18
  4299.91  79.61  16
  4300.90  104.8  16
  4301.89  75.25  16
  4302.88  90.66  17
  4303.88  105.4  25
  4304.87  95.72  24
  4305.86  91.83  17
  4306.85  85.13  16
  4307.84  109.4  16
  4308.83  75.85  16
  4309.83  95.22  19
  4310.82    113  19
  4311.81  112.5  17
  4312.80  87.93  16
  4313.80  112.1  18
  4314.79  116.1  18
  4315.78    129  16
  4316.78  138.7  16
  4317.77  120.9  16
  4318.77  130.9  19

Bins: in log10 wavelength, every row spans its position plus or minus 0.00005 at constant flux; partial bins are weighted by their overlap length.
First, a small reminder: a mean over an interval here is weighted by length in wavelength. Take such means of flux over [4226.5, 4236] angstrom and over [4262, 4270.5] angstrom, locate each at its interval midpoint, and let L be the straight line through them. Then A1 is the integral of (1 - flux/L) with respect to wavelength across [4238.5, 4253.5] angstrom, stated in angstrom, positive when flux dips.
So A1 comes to 1.3 angstrom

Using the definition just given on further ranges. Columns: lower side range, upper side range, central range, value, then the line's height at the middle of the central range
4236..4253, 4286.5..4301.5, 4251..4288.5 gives -4.2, 107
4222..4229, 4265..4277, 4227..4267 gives -2.8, 113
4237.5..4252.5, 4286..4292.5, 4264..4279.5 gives -0.8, 109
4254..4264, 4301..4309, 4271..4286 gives -0.2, 114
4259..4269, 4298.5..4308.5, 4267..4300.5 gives 0.9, 113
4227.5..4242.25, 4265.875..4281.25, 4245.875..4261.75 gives -0.5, 115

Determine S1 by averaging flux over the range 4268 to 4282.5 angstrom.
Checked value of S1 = 112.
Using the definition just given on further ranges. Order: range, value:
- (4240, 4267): 124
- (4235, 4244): 114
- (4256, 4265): 128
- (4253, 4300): 116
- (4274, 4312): 105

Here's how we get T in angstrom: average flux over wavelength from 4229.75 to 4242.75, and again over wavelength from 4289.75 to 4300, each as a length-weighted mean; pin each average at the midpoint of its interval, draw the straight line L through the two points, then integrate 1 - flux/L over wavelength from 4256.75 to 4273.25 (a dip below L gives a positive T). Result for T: -1.8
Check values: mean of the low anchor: 118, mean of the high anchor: 101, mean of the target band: 122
